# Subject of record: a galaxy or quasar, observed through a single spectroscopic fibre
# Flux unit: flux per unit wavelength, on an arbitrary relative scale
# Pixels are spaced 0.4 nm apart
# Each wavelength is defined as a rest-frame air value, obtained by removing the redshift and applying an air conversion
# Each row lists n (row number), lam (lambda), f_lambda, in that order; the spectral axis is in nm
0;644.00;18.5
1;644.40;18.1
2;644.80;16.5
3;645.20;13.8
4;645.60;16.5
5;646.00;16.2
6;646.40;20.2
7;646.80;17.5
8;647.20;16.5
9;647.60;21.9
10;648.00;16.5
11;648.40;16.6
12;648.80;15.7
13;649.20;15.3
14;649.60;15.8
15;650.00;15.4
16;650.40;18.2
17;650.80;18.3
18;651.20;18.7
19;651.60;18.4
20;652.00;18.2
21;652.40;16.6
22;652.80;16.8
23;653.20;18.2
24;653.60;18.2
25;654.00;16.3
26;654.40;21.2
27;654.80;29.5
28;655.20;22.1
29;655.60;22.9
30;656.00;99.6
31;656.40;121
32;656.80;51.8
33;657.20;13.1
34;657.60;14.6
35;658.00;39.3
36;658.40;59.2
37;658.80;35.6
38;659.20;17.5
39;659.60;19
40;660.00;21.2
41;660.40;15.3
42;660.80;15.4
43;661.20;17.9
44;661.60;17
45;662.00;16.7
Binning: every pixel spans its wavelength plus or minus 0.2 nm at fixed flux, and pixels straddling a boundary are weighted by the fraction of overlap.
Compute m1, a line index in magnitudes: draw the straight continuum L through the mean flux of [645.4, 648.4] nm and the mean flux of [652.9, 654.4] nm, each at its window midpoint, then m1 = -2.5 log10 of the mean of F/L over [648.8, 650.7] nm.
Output 0.11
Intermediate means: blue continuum 17.8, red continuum 18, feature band 16.2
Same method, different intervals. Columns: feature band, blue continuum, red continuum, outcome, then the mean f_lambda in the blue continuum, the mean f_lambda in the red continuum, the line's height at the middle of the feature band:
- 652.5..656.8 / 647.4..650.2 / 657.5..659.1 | -0.24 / 16.7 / 37.4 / 29.4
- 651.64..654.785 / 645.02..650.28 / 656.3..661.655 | 0.28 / 16.8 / 31.5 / 24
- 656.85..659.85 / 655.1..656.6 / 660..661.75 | 0.39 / 69.4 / 16.9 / 43.3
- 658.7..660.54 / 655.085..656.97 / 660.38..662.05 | 0.44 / 65.5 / 16.6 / 31.6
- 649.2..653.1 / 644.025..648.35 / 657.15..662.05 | 0.14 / 17.4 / 23.7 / 19.7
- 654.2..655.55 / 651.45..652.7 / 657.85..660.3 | -0.05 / 17.6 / 31.1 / 23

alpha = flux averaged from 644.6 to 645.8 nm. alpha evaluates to 15.6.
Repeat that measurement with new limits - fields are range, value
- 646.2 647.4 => 18.1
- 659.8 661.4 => 17.4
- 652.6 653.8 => 17.7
